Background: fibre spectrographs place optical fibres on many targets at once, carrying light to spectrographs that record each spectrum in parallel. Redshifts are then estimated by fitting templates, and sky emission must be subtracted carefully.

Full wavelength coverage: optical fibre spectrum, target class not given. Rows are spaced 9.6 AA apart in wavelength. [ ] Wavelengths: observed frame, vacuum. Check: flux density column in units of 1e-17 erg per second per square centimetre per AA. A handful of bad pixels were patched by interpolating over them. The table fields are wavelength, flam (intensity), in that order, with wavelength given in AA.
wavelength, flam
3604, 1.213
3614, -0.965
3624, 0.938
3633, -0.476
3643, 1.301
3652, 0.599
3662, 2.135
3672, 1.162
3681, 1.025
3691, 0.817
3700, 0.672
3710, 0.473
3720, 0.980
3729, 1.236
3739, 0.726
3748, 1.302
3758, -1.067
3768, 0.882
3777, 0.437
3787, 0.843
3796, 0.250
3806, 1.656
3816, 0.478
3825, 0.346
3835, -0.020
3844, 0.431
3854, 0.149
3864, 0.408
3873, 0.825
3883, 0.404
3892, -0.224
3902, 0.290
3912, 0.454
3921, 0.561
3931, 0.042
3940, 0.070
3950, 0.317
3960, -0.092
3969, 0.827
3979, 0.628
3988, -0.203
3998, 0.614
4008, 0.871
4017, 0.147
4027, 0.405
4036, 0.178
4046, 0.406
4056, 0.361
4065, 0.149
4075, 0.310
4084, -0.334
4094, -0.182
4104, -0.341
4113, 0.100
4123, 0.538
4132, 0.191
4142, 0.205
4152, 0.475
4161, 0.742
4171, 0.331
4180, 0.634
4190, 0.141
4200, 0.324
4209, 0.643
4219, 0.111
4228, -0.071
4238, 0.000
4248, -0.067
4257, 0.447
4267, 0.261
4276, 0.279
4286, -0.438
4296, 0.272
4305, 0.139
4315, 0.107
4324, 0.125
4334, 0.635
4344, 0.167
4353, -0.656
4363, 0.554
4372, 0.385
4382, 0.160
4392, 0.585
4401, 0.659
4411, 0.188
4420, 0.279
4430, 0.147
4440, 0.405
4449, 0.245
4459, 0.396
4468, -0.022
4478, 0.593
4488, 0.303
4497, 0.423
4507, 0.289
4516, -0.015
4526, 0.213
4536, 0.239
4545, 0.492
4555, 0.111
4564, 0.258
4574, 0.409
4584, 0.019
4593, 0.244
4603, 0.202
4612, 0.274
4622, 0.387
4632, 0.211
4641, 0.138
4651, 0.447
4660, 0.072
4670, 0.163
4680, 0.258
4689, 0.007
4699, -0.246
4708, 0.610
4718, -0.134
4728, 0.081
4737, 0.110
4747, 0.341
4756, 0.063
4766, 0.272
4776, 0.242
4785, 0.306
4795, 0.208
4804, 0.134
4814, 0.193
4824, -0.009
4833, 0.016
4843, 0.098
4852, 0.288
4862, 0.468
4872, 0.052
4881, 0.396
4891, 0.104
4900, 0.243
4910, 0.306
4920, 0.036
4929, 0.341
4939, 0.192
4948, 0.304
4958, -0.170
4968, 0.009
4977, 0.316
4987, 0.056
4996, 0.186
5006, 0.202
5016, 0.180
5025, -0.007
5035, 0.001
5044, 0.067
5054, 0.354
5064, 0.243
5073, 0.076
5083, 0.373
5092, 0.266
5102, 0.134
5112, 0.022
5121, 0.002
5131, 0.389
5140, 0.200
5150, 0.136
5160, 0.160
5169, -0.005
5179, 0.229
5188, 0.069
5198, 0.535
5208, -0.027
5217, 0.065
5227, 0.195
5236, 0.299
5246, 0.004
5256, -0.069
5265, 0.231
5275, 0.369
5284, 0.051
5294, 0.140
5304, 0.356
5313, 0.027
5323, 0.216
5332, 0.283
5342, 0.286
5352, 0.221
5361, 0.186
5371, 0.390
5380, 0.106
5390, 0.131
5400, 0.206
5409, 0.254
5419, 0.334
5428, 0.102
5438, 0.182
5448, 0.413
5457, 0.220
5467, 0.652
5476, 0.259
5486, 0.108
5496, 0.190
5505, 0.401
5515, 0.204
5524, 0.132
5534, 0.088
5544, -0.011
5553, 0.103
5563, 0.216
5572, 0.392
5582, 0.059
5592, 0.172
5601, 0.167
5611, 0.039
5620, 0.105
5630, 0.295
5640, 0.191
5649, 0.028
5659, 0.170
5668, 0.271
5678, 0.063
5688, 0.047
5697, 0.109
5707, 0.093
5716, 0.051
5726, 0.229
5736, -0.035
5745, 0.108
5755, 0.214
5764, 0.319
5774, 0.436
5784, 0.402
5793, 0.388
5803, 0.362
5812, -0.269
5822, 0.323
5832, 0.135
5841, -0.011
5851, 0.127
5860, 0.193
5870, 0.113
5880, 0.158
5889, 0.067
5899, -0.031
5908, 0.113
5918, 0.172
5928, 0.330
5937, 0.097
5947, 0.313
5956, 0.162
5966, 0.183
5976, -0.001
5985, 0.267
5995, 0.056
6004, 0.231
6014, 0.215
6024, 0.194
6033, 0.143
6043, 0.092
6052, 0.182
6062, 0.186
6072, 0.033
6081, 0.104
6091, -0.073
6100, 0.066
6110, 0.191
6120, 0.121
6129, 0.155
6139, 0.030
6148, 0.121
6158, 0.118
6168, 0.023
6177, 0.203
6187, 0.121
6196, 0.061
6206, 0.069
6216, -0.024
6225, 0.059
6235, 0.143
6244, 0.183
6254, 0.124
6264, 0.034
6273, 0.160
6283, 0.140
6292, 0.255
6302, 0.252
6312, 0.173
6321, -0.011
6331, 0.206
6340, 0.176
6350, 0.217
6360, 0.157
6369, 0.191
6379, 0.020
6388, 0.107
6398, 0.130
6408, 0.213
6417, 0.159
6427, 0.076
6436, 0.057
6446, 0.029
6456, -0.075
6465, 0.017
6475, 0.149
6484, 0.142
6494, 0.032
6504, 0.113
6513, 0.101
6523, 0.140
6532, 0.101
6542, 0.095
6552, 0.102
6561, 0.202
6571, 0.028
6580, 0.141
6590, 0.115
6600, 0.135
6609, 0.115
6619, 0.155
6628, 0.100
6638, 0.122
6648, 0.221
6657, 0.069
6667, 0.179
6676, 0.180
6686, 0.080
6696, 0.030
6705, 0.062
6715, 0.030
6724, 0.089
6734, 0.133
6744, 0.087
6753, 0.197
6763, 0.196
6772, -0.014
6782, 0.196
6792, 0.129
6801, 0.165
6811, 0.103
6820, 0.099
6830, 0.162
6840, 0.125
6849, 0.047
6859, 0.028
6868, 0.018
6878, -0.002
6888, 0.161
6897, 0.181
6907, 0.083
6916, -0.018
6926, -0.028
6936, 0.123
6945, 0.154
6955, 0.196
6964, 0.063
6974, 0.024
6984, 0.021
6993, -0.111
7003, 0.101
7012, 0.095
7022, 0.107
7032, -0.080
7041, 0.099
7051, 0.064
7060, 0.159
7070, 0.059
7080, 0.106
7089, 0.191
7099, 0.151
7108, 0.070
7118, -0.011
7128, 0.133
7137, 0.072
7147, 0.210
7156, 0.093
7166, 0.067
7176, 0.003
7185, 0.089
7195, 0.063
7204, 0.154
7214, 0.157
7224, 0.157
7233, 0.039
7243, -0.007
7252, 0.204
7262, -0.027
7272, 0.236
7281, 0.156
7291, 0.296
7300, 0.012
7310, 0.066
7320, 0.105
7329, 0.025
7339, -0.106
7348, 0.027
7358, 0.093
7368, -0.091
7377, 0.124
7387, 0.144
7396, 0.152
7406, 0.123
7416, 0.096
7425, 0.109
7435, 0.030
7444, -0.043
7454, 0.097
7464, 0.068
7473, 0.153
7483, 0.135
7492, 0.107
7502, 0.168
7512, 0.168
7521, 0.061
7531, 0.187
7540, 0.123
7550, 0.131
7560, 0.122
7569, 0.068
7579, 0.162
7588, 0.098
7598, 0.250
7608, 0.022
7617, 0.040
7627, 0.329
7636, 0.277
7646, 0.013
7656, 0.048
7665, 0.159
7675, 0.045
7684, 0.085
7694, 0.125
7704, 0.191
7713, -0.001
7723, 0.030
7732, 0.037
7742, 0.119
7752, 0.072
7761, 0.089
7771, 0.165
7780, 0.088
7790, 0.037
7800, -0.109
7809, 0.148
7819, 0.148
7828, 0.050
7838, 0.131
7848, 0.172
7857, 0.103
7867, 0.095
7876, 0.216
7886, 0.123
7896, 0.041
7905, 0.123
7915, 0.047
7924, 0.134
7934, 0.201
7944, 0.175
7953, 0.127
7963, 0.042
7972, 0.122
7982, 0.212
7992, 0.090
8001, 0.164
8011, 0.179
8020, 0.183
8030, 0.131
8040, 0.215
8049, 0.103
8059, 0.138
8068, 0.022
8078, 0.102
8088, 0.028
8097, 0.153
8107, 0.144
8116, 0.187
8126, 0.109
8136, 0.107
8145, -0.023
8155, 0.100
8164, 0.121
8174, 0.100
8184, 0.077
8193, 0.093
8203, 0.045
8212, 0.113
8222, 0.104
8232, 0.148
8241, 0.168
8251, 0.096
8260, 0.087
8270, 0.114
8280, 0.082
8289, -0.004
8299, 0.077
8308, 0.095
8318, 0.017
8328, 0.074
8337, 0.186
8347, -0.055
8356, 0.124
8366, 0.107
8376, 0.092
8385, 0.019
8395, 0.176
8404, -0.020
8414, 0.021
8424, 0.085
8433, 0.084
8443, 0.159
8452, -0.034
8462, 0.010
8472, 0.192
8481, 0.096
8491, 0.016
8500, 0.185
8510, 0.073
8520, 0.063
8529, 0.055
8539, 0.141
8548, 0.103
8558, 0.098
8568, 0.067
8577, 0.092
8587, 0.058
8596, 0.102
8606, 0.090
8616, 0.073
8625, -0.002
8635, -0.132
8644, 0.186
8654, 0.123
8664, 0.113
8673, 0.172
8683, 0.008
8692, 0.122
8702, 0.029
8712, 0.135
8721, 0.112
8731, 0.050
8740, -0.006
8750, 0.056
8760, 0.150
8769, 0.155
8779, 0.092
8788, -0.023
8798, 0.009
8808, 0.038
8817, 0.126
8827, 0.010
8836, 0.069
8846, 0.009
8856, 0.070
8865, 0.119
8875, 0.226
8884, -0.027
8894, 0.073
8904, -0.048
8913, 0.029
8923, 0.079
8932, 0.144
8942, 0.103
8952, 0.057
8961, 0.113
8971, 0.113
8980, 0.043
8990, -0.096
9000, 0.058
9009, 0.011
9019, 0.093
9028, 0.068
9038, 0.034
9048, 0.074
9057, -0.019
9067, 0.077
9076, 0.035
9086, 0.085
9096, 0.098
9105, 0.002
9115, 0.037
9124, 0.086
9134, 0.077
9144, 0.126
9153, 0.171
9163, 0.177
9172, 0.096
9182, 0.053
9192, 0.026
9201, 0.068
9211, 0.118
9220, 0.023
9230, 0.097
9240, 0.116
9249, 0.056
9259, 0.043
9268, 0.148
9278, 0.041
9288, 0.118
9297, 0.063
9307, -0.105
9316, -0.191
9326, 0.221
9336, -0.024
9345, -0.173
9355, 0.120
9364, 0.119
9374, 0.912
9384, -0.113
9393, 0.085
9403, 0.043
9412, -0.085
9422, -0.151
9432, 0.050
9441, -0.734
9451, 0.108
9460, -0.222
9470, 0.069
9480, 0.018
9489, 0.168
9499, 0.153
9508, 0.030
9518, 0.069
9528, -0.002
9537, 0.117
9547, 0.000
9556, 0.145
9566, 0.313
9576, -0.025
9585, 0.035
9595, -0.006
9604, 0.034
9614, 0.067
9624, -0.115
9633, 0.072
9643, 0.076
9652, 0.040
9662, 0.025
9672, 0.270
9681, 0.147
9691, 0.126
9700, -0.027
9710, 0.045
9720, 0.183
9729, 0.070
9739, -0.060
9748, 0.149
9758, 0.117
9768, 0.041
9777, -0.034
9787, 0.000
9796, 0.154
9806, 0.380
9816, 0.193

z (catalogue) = 0.093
